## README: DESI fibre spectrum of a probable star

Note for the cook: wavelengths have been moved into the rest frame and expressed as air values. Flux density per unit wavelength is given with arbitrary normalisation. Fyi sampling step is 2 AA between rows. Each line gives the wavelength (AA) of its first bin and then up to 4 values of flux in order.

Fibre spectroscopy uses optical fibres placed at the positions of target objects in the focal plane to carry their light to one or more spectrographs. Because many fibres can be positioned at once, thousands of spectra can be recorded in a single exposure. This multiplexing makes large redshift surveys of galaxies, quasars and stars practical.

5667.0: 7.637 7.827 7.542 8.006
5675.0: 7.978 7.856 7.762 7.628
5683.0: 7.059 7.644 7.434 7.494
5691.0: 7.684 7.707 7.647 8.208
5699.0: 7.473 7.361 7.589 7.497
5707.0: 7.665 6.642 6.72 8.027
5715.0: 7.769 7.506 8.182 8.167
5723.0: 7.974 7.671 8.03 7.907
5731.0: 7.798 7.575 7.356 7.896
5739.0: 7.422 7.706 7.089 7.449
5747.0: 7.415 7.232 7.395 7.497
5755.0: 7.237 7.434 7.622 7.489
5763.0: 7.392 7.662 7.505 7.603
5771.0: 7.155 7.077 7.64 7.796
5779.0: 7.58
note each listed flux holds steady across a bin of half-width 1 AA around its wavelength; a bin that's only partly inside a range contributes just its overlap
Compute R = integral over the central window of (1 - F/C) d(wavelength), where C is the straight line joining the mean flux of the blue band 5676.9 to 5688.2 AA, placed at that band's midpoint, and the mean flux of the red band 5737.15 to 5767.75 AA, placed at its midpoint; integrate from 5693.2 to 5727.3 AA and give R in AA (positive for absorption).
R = -0.66 AA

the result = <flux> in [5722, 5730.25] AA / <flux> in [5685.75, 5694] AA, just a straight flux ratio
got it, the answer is 1.0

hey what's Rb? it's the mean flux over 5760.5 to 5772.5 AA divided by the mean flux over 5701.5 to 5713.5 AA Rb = 1.02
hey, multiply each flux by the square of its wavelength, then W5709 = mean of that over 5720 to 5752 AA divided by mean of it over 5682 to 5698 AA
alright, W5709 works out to 1.0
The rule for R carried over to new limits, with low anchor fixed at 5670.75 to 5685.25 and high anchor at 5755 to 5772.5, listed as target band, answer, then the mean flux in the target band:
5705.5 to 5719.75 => 0.2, 7.49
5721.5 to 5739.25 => -0.5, 7.76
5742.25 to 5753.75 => 0.2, 7.35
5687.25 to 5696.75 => 0.0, 7.66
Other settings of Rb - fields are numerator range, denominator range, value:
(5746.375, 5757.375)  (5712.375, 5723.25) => 0.93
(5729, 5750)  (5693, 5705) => 0.98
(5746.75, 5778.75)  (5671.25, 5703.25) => 0.97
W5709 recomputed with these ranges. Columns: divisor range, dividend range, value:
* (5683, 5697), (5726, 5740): 1.03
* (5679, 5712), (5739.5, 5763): 1.01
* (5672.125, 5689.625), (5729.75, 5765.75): 1.00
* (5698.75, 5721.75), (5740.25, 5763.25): 1.00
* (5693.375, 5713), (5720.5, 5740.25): 1.05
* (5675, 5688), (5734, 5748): 1.01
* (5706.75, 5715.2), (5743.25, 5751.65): 1.02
